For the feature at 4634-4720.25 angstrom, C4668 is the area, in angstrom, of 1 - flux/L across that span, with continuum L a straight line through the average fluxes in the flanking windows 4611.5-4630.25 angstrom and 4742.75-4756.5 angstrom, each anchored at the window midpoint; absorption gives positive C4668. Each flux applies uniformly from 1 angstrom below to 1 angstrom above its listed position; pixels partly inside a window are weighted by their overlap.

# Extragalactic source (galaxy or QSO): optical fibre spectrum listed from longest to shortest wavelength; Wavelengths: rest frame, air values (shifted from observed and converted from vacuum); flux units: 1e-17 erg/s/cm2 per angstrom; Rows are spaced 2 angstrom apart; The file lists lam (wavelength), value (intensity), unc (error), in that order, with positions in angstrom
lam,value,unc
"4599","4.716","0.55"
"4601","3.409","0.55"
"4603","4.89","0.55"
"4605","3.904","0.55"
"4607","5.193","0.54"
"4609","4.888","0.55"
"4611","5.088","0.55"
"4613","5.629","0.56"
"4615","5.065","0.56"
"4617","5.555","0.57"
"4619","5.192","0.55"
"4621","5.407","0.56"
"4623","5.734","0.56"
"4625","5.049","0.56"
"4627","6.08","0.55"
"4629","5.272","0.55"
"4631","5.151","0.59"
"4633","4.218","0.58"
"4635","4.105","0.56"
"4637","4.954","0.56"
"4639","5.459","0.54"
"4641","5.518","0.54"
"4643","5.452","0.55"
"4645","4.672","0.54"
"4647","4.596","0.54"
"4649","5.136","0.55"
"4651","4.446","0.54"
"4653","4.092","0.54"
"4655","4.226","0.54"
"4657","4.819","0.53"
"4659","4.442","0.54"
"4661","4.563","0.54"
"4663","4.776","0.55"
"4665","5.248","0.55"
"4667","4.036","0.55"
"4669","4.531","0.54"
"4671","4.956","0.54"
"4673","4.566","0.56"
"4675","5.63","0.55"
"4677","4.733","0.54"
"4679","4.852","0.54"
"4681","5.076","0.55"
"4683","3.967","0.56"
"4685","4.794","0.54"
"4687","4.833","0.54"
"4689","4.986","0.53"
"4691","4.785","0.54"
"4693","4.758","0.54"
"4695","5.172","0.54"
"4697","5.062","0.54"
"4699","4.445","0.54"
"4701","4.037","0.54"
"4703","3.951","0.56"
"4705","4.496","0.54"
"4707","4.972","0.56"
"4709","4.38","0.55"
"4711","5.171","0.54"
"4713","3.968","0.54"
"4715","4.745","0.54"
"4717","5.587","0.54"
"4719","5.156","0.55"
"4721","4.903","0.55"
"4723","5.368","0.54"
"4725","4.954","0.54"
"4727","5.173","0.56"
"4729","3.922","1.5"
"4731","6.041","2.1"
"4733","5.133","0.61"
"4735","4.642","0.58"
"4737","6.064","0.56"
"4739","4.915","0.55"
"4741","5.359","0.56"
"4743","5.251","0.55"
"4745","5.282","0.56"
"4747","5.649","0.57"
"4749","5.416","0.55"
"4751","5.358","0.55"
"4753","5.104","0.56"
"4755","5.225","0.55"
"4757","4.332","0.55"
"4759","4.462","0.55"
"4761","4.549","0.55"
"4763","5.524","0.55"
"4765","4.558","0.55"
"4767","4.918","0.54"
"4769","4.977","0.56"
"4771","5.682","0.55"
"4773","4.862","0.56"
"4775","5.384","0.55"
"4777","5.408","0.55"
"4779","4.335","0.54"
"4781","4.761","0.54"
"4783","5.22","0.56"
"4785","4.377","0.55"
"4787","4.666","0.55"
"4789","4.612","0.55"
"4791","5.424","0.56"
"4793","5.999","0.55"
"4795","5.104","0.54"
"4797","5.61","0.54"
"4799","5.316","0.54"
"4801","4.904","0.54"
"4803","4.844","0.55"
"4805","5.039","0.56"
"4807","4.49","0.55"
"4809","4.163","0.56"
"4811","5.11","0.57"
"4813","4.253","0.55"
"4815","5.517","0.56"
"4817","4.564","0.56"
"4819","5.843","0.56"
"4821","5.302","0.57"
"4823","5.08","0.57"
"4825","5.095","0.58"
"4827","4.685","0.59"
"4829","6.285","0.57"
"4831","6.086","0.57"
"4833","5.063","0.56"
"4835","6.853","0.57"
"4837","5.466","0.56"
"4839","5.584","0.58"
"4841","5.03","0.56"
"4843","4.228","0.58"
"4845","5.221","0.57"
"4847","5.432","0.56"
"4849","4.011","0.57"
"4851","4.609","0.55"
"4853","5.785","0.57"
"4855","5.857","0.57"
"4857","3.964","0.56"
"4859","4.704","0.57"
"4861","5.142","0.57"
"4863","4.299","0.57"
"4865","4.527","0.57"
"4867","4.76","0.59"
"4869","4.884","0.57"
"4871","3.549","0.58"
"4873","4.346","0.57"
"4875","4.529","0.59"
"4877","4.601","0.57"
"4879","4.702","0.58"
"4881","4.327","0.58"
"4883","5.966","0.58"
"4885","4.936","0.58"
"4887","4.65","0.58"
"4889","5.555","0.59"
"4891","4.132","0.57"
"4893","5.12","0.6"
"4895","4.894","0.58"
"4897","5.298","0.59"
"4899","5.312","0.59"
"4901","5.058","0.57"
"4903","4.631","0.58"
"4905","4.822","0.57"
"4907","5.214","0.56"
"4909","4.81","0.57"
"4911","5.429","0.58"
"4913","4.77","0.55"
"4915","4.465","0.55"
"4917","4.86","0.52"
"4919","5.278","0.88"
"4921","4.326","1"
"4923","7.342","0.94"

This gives 10.0 angstrom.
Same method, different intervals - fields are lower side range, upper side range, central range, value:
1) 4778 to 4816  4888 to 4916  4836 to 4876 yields 1.25 angstrom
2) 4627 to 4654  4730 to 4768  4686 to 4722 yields 2.13 angstrom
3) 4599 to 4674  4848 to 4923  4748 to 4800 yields -2.00 angstrom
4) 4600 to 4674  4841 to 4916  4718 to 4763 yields -2.39 angstrom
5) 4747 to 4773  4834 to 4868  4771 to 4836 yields -1.47 angstrom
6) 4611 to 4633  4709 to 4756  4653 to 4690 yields 3.81 angstrom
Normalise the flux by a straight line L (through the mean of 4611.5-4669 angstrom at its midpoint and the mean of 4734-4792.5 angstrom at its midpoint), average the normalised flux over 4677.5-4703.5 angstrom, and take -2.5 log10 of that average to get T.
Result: 0.069 mag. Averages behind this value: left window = 4.95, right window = 5.05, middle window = 4.69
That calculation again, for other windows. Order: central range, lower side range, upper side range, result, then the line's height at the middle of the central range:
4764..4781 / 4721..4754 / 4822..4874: 0.033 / 5.15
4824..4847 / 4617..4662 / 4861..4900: -0.131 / 4.8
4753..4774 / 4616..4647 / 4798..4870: 0.038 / 5.09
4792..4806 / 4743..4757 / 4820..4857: 0.002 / 5.27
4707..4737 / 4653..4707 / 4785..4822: -0.040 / 4.79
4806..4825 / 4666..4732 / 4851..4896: -0.034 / 4.78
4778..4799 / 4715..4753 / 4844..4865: 0.008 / 5.07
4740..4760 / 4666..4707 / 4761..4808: -0.050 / 4.91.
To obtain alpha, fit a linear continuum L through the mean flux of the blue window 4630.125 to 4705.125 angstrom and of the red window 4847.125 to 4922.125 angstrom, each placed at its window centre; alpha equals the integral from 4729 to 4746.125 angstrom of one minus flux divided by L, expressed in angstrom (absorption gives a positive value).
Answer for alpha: -1.8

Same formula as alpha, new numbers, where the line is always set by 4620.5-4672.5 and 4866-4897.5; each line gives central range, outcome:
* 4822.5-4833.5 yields -1.4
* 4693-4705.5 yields 0.8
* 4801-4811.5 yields 0.1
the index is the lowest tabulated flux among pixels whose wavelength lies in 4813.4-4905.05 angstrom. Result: 3.549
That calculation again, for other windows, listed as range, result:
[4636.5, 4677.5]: 4.036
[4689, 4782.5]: 3.922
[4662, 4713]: 3.951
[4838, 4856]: 4.011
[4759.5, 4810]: 4.163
